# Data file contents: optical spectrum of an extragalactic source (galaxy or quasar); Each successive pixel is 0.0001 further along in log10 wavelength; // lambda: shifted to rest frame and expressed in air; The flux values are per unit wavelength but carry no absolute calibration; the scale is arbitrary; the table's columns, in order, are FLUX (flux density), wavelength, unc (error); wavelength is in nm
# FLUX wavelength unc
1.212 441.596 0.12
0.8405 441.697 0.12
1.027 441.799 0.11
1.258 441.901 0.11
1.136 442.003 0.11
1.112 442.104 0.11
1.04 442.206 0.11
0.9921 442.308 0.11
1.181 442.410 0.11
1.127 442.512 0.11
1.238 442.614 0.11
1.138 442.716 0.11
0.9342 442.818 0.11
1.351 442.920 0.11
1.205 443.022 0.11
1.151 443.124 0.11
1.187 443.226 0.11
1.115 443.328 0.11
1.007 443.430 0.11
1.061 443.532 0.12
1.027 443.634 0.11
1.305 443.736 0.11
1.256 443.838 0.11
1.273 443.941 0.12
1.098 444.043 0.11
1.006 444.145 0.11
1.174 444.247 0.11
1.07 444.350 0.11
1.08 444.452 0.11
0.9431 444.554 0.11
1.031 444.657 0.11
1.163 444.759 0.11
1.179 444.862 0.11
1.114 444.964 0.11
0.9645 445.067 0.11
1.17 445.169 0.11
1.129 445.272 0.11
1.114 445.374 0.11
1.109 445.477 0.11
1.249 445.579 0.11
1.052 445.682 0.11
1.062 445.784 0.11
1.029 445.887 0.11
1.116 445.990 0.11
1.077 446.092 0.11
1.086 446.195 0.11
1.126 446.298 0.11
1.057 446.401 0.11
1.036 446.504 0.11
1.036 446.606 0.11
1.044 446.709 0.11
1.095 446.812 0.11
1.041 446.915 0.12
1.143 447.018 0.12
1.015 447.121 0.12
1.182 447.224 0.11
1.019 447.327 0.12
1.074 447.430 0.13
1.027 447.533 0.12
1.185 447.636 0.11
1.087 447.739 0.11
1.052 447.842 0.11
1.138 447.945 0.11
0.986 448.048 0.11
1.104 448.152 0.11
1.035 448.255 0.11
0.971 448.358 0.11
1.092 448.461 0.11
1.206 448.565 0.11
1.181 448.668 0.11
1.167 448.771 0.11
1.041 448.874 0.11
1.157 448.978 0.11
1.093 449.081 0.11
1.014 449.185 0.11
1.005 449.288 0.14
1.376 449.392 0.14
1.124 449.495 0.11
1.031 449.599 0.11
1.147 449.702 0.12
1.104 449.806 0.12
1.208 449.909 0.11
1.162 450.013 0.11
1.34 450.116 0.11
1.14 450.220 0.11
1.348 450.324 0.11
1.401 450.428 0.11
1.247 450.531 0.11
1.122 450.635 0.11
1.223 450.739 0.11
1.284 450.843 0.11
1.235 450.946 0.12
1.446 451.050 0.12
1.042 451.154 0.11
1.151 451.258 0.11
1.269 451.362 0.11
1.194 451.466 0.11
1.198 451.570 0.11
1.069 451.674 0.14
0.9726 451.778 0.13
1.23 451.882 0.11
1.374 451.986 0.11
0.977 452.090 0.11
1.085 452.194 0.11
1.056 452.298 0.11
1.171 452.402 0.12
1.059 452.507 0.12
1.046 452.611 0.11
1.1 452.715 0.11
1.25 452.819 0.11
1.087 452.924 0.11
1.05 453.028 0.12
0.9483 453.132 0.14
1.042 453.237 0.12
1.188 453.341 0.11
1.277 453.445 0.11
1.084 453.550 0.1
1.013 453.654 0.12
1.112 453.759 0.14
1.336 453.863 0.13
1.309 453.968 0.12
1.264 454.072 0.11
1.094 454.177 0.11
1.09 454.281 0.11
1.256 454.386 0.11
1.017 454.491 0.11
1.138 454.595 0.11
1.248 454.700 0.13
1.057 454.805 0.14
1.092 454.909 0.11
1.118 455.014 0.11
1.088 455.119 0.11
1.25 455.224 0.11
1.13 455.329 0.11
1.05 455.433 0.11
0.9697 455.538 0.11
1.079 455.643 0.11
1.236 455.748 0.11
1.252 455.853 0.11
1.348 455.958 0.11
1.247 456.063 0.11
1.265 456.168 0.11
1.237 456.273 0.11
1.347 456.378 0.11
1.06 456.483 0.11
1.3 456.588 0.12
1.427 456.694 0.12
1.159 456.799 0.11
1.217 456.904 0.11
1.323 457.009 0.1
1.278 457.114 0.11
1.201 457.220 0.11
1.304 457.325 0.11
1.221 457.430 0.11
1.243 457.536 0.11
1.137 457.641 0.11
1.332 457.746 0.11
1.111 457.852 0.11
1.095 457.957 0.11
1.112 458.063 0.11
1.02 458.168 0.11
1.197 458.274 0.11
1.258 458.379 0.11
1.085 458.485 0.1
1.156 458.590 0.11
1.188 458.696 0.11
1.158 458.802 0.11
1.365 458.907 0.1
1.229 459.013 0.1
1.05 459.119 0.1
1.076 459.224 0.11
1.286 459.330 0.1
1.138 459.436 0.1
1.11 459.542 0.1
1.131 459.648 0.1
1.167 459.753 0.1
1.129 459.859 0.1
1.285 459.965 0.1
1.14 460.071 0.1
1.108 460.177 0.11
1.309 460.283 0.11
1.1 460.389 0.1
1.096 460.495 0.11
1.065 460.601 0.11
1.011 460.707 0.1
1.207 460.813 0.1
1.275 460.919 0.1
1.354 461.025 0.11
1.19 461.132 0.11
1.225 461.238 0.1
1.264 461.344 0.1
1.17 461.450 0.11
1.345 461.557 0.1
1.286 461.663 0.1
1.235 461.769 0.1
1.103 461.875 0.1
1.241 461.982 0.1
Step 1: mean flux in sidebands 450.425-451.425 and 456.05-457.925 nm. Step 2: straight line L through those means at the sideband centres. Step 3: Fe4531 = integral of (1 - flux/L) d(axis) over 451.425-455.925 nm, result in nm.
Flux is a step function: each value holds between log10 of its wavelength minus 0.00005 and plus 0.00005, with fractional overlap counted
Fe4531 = 0.39 nm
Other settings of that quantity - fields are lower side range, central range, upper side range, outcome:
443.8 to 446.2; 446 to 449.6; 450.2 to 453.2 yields 0.128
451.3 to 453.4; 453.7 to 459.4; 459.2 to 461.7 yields -0.172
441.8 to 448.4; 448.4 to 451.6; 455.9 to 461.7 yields -0.131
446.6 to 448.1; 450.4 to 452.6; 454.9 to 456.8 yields -0.083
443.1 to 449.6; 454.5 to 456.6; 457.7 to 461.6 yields -0.032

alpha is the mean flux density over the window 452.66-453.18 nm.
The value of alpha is 1.09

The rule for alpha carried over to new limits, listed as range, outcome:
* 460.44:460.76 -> 1.06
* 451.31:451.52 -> 1.23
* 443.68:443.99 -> 1.27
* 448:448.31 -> 1.04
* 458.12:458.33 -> 1.11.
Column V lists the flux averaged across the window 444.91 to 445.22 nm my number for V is 1.09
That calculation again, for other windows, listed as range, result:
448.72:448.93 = 1.1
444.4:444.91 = 1.08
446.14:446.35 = 1.1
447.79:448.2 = 1.07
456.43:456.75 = 1.26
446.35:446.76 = 1.04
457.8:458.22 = 1.09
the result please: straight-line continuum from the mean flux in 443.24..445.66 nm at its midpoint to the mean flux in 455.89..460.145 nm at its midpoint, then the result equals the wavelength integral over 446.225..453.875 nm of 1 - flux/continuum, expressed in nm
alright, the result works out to 0.14 nm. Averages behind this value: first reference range 1.12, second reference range 1.2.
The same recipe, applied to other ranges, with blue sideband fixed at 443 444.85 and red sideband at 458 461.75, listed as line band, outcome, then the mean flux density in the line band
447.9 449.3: 0.06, 1.09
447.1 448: 0.04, 1.09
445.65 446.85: 0.06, 1.07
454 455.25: 0.02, 1.14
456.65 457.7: -0.07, 1.25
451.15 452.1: -0.01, 1.16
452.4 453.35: 0.06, 1.09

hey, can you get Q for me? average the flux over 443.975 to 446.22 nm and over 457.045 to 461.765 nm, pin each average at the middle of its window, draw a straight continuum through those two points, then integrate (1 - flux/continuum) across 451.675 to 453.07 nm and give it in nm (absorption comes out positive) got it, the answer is 0.04 nm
